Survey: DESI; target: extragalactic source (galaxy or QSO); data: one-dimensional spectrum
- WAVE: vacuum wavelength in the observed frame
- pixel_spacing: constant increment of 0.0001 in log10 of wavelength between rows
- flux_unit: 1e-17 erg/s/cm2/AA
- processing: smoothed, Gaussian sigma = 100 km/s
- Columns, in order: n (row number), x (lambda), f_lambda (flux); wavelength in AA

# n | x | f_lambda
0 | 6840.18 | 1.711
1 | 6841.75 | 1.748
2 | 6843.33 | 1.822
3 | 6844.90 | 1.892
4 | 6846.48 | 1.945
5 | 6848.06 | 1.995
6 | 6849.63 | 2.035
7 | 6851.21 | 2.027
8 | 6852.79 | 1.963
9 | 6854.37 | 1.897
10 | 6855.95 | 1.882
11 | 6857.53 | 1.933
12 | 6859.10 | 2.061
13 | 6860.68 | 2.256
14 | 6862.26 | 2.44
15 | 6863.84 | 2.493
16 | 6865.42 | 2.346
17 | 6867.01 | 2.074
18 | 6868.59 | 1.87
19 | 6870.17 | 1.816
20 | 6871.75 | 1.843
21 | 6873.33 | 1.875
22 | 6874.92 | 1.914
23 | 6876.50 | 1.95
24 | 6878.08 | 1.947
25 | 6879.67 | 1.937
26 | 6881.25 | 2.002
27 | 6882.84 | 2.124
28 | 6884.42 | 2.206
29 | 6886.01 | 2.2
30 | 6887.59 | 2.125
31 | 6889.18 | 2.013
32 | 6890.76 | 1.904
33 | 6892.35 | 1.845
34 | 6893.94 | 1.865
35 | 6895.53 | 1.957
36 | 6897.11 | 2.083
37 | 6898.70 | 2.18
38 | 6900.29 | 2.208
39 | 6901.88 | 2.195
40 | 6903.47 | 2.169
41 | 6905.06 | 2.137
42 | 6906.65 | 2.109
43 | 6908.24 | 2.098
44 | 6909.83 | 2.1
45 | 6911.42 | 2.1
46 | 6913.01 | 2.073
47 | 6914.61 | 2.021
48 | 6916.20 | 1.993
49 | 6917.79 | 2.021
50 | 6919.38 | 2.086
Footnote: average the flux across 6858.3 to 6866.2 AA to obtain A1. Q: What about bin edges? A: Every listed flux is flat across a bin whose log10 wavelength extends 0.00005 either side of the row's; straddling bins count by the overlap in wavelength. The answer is 2.32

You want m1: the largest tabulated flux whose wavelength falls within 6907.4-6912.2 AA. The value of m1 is 2.1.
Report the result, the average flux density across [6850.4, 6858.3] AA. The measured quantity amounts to 1.94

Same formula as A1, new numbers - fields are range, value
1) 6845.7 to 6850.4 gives 1.99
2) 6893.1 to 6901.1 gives 2.06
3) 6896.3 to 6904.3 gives 2.17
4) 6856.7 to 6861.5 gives 2.09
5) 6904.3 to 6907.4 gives 2.12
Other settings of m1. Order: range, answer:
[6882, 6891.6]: 2.206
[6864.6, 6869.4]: 2.346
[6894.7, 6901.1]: 2.208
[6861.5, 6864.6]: 2.493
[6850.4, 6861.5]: 2.256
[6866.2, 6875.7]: 2.074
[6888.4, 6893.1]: 2.013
